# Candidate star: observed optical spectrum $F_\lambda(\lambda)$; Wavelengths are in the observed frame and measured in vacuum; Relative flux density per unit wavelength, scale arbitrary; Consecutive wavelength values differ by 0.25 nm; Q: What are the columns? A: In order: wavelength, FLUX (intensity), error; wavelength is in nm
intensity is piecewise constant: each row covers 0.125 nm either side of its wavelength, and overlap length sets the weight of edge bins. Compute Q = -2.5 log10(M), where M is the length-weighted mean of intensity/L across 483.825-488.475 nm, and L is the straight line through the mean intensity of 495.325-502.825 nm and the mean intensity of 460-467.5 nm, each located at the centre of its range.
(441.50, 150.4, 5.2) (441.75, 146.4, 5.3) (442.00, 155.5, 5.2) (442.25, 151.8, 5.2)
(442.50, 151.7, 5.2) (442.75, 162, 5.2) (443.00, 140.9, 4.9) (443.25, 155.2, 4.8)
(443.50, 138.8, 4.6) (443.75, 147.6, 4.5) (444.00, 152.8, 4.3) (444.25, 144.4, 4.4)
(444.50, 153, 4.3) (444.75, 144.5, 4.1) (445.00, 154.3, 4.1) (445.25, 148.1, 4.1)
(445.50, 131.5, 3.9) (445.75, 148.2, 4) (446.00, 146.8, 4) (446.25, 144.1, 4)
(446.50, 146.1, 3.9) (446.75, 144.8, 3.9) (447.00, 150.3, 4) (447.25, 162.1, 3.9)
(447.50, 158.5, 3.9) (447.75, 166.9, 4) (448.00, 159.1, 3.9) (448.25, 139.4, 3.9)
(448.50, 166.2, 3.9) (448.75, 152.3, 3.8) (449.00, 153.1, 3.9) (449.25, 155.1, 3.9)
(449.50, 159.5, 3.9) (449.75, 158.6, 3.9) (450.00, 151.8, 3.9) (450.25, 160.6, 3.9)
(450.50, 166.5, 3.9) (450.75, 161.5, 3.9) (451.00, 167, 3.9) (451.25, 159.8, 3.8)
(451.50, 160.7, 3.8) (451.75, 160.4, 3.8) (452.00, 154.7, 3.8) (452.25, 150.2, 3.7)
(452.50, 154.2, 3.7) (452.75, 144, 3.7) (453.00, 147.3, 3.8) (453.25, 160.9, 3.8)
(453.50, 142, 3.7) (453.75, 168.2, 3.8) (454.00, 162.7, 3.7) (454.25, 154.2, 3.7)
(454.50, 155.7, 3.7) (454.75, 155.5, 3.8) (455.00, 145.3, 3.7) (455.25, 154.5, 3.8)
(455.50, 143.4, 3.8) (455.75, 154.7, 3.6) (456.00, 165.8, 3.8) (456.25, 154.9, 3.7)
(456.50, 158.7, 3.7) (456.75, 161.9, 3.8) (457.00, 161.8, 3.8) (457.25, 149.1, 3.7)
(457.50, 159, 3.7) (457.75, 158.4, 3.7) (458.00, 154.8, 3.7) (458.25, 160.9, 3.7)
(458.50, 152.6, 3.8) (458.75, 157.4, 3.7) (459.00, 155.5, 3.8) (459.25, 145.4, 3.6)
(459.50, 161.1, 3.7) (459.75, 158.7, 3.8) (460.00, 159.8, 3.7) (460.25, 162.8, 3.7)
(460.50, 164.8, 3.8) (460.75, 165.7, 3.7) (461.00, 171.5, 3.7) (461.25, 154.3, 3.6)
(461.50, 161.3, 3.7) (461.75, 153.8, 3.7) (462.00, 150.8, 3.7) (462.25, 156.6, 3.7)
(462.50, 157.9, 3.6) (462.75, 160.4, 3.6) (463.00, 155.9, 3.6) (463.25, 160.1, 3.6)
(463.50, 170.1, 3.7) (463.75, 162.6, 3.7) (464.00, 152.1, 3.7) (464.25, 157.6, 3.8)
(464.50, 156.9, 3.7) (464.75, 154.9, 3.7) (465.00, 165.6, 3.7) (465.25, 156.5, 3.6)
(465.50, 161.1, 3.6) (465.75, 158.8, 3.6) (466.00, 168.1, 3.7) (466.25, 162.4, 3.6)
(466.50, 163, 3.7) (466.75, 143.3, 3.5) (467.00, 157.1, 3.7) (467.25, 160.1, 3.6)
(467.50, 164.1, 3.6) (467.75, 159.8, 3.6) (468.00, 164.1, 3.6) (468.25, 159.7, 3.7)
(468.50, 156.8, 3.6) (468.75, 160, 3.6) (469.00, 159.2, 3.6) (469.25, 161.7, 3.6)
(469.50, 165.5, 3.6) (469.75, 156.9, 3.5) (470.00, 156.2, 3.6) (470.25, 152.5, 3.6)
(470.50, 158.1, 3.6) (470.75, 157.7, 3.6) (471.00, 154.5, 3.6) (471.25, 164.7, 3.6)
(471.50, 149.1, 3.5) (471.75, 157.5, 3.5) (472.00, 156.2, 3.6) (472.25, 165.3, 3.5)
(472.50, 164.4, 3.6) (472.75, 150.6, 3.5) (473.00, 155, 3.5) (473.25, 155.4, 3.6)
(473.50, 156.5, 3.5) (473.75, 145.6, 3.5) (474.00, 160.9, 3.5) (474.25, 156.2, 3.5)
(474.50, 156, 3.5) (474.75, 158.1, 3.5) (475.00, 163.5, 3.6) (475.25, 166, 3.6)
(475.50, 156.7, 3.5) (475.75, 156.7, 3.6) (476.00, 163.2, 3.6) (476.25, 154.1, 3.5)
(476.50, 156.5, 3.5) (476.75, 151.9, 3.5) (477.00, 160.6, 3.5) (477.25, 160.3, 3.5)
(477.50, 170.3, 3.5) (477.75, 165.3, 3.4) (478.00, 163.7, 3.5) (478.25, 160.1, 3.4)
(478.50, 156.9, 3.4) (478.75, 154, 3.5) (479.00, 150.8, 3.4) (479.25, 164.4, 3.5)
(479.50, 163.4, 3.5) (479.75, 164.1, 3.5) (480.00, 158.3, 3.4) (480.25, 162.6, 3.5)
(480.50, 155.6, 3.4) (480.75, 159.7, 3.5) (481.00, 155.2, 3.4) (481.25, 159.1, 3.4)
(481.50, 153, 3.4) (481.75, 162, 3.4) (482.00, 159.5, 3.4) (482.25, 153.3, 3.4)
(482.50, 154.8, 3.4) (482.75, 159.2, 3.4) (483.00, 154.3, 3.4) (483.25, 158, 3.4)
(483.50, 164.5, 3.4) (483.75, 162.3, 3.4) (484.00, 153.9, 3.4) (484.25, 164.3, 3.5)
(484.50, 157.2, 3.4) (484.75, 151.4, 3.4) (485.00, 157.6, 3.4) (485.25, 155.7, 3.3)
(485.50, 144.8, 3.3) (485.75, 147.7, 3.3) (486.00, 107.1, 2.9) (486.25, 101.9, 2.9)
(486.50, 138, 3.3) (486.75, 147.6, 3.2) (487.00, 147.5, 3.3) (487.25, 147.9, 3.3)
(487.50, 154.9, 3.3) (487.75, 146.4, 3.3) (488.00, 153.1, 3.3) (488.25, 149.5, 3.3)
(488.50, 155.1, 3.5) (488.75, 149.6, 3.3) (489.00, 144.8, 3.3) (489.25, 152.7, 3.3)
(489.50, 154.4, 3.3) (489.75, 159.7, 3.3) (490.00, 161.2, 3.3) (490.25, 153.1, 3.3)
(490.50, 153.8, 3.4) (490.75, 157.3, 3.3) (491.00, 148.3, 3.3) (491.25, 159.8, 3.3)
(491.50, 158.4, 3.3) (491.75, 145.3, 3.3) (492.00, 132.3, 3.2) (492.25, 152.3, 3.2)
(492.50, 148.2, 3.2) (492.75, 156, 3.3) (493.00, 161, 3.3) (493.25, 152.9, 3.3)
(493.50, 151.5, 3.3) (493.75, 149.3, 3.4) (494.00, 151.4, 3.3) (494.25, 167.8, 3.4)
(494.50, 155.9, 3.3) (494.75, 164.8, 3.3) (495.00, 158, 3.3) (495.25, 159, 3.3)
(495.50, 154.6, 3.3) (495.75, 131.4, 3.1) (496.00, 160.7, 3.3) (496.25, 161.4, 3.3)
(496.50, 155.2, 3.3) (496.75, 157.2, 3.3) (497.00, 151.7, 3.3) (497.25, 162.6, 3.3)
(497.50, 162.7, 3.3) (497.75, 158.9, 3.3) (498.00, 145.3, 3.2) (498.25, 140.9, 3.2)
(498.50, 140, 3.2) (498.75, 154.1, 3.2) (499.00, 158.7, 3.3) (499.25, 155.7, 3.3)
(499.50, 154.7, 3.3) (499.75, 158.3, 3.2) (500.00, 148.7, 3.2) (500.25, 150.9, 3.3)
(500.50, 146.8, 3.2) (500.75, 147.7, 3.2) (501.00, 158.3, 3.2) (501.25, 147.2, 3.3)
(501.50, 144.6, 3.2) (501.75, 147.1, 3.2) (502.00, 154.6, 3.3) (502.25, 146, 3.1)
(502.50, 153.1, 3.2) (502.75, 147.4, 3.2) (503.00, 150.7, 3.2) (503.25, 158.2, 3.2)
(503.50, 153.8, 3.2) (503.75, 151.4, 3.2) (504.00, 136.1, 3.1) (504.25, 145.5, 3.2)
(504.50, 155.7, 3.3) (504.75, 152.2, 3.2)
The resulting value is 0.06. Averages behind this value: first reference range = 160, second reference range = 152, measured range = 146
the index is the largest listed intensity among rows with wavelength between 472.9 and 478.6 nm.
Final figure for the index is 170.3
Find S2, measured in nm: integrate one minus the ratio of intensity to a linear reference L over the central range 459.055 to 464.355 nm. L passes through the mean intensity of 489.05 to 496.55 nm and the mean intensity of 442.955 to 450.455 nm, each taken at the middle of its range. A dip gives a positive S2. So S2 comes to -0.24 nm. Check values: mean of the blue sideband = 151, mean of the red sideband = 154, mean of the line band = 159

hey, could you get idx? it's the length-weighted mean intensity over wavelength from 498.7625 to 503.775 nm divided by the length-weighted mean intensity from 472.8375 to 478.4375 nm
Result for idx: 1.0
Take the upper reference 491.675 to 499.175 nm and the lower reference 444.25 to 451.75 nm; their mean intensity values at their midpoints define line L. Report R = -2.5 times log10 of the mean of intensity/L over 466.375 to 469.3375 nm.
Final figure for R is -0.04 mag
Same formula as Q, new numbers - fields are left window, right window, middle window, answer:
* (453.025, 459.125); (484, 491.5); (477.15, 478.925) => -0.07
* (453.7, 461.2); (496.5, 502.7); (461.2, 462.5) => 0.01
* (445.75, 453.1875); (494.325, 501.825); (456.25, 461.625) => -0.03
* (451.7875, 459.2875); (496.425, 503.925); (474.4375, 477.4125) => -0.04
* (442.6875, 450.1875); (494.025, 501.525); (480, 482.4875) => -0.03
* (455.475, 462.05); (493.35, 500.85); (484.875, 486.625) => 0.14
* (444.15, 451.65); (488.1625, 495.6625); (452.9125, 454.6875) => -0.02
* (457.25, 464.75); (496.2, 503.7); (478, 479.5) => -0.02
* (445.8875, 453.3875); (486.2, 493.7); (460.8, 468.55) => -0.04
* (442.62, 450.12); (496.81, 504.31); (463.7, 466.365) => -0.06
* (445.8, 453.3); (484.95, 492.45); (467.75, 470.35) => -0.05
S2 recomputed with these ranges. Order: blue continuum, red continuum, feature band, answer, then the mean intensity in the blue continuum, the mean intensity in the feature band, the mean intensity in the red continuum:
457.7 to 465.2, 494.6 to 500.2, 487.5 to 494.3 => 0.105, 159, 153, 154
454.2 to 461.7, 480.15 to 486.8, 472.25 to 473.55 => -0.026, 157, 157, 152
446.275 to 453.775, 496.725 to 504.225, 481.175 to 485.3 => -0.131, 156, 158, 151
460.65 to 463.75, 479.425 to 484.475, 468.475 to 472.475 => 0.025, 160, 158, 159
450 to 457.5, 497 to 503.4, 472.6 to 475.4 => -0.044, 156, 157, 152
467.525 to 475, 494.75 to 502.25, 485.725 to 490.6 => 0.266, 158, 146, 153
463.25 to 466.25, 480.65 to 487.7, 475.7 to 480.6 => -0.182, 160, 160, 151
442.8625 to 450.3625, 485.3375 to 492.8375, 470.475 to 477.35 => -0.399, 151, 158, 148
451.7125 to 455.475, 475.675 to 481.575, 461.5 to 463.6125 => -0.037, 154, 158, 159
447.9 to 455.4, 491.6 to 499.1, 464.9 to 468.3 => -0.113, 156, 160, 153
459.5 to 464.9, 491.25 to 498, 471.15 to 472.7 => -0.010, 160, 159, 155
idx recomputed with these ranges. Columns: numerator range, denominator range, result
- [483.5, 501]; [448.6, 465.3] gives 0.96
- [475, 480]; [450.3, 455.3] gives 1.02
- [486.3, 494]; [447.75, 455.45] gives 0.97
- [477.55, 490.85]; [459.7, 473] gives 0.97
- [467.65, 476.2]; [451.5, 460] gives 1.02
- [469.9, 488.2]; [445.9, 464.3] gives 0.99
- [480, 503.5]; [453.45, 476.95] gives 0.97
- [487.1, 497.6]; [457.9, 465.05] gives 0.97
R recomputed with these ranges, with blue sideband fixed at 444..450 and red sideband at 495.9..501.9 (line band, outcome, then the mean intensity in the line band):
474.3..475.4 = -0.057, 160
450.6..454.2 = -0.035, 157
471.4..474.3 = -0.027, 156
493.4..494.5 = -0.017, 155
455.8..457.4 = -0.047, 159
